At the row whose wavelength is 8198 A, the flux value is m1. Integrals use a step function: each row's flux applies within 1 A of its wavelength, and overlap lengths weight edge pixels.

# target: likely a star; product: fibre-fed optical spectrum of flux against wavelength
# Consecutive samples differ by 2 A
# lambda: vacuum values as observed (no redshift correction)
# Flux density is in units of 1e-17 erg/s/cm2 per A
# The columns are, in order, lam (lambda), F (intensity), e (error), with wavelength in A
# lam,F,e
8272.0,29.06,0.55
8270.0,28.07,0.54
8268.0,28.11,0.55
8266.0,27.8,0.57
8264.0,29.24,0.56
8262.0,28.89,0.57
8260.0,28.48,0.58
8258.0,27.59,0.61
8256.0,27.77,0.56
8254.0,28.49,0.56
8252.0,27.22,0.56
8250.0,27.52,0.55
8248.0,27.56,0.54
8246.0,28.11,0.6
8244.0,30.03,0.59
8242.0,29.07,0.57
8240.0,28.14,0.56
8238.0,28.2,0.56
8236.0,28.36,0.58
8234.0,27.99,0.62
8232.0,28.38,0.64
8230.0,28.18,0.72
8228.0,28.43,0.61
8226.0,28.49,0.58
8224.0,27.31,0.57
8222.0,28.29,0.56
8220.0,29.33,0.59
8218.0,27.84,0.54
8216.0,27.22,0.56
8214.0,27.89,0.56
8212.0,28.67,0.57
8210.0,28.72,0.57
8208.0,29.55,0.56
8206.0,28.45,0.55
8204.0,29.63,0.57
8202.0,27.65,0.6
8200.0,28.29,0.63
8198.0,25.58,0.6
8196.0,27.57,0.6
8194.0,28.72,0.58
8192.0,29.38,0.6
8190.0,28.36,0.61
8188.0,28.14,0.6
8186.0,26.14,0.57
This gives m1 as 25.58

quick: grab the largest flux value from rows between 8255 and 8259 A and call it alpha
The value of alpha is 27.77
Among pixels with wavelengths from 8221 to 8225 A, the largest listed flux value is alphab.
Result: 28.29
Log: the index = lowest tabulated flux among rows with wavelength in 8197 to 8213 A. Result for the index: 25.58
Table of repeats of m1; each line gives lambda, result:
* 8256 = 27.77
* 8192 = 29.38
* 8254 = 28.49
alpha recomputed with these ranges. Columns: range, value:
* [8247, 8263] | 28.89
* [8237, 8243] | 29.07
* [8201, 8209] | 29.63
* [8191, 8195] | 29.38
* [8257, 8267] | 29.24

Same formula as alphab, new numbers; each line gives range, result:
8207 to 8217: 29.55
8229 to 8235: 28.38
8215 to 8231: 29.33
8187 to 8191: 28.36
